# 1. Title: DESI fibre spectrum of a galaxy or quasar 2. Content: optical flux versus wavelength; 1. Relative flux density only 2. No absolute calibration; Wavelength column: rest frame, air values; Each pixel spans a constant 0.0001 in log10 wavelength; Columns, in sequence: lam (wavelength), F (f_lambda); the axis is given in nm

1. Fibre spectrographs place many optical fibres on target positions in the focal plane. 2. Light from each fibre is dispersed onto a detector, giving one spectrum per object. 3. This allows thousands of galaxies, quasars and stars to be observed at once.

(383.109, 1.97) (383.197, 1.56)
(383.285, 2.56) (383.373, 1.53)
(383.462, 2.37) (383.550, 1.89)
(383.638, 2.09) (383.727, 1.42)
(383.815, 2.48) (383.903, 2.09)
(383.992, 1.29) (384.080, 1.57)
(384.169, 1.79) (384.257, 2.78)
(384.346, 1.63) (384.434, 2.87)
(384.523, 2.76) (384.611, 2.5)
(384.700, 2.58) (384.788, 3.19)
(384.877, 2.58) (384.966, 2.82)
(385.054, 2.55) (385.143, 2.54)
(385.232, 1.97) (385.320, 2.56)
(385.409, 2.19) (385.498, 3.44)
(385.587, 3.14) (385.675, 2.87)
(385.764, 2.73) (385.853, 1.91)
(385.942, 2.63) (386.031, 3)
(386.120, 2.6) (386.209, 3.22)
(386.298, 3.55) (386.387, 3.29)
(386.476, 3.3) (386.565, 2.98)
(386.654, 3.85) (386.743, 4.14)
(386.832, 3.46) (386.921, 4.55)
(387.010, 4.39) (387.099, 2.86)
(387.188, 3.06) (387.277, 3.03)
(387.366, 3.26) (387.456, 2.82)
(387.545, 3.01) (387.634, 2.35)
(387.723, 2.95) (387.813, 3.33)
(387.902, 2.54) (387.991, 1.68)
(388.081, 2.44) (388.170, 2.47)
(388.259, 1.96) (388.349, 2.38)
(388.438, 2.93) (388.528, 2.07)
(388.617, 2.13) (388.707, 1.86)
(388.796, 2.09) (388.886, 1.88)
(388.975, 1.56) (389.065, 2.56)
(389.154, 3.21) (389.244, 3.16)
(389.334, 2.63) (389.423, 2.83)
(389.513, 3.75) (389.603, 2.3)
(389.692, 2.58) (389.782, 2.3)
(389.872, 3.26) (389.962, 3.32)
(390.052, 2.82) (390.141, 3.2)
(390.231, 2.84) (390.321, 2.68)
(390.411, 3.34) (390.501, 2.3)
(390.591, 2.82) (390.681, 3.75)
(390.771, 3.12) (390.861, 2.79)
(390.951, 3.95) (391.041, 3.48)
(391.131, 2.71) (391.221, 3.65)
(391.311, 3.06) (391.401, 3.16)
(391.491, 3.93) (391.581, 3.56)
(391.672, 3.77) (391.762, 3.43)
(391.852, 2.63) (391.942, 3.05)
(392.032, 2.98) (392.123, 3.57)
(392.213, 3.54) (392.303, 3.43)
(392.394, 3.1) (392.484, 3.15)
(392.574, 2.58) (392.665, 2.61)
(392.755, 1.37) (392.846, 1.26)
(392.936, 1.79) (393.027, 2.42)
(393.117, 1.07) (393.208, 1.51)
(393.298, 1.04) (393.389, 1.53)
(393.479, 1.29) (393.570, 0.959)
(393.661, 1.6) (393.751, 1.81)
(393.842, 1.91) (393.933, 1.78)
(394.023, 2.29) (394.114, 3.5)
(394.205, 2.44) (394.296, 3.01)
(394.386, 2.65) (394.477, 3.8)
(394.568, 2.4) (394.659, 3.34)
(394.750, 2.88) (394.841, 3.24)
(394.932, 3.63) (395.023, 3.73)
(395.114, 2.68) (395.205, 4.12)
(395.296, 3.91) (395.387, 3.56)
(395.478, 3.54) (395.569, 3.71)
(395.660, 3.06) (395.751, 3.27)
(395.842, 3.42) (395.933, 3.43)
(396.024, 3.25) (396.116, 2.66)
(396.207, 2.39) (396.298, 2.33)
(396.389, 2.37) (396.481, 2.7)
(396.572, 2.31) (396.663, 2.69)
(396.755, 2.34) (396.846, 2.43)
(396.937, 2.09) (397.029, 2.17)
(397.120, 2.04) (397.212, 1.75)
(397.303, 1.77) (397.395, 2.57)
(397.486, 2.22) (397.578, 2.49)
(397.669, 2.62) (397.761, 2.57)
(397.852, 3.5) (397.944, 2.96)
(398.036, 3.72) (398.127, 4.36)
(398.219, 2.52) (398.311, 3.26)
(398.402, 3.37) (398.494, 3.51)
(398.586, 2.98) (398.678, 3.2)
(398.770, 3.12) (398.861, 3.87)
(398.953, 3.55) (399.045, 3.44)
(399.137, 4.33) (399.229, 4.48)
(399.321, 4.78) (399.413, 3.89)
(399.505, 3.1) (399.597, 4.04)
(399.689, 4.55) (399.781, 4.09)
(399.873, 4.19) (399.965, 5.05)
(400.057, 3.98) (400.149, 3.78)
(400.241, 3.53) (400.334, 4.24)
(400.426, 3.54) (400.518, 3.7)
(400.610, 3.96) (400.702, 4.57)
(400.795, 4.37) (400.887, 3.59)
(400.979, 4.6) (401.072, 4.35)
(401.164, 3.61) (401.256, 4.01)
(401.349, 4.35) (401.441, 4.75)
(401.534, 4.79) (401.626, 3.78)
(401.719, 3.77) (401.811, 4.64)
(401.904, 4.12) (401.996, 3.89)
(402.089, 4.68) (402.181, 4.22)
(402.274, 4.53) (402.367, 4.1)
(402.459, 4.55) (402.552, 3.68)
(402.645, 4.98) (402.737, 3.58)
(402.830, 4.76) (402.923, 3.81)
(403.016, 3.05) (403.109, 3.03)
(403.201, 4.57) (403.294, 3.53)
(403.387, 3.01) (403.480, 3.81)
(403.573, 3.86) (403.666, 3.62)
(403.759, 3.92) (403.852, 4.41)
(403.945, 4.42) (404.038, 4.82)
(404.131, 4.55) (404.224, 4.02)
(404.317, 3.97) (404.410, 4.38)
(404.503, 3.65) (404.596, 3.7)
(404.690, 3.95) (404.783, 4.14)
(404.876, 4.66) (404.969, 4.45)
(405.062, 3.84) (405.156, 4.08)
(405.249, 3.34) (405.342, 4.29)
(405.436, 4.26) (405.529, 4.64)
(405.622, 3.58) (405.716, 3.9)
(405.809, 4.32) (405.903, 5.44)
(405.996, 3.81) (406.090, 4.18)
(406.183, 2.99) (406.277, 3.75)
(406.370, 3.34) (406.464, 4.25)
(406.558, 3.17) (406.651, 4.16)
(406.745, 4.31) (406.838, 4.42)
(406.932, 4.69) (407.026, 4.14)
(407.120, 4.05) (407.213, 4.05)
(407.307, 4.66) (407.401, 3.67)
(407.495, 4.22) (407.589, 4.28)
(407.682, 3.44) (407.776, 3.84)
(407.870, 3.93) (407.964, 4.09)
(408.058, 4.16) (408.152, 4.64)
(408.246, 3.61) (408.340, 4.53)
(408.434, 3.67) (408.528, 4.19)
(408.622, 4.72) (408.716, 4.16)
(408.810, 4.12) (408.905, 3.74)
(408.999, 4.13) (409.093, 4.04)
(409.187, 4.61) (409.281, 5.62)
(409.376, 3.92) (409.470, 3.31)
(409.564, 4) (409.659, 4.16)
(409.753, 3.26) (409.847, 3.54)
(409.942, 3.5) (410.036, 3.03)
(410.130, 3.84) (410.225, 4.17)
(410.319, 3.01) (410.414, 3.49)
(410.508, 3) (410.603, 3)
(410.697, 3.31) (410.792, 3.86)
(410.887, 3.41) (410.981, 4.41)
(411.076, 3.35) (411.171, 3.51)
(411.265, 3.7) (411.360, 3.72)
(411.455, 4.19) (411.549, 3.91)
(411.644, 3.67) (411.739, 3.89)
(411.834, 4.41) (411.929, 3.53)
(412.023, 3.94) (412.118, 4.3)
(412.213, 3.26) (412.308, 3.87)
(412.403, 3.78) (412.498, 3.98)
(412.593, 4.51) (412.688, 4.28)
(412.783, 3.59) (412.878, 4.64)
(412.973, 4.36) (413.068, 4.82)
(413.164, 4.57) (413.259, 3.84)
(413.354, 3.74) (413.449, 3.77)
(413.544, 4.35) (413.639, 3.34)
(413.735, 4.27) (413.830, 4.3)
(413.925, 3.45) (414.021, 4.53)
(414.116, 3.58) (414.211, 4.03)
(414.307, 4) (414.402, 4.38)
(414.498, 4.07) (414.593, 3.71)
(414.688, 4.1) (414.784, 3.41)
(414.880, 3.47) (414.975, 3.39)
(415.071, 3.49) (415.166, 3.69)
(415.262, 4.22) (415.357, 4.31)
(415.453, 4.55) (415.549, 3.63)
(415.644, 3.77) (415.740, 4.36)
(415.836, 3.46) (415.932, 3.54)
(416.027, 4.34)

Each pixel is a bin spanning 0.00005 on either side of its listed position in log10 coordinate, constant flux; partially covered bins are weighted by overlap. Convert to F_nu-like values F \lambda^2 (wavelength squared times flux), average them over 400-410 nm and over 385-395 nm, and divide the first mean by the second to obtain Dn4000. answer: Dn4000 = 1.59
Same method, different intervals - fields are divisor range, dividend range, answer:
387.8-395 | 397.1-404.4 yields 1.50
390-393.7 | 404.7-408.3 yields 1.62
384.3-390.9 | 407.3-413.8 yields 1.57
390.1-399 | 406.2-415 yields 1.51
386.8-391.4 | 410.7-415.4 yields 1.55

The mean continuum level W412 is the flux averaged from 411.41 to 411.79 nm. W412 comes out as 3.92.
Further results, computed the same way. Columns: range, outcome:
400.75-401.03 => 4.19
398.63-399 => 3.43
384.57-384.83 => 2.76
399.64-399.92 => 4.28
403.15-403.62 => 3.75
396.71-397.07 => 2.26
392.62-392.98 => 1.76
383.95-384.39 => 1.82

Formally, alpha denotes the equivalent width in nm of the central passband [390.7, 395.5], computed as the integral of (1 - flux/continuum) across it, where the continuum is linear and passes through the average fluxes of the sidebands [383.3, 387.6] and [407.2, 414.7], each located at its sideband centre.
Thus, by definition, 0.483 nm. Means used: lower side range 2.73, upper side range 3.94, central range 2.78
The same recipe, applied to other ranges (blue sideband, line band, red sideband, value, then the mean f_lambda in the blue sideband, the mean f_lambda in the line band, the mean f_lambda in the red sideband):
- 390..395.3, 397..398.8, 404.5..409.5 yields 0.23 nm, 2.77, 2.84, 4.1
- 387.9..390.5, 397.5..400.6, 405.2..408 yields -0.20 nm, 2.57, 3.64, 4.04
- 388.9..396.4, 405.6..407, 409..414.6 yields -0.17 nm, 2.82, 4.03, 3.9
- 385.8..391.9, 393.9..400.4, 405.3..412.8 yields 0.32 nm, 2.95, 3.2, 3.94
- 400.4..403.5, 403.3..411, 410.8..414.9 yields 0.07 nm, 4.07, 3.98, 3.95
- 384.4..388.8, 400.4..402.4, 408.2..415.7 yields -0.42 nm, 2.83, 4.19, 3.91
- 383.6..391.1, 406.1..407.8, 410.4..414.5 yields -0.15 nm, 2.75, 3.98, 3.91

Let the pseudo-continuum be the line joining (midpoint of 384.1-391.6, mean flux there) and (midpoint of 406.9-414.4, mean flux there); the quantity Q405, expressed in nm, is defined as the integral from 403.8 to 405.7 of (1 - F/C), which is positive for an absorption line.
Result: -0.252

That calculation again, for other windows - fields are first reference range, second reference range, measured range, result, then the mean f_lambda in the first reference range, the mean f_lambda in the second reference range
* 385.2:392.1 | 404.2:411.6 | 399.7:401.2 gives -0.22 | 2.93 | 3.96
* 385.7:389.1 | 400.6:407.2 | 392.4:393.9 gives 0.68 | 2.81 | 4.09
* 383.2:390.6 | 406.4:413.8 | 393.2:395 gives 0.42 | 2.67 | 3.96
